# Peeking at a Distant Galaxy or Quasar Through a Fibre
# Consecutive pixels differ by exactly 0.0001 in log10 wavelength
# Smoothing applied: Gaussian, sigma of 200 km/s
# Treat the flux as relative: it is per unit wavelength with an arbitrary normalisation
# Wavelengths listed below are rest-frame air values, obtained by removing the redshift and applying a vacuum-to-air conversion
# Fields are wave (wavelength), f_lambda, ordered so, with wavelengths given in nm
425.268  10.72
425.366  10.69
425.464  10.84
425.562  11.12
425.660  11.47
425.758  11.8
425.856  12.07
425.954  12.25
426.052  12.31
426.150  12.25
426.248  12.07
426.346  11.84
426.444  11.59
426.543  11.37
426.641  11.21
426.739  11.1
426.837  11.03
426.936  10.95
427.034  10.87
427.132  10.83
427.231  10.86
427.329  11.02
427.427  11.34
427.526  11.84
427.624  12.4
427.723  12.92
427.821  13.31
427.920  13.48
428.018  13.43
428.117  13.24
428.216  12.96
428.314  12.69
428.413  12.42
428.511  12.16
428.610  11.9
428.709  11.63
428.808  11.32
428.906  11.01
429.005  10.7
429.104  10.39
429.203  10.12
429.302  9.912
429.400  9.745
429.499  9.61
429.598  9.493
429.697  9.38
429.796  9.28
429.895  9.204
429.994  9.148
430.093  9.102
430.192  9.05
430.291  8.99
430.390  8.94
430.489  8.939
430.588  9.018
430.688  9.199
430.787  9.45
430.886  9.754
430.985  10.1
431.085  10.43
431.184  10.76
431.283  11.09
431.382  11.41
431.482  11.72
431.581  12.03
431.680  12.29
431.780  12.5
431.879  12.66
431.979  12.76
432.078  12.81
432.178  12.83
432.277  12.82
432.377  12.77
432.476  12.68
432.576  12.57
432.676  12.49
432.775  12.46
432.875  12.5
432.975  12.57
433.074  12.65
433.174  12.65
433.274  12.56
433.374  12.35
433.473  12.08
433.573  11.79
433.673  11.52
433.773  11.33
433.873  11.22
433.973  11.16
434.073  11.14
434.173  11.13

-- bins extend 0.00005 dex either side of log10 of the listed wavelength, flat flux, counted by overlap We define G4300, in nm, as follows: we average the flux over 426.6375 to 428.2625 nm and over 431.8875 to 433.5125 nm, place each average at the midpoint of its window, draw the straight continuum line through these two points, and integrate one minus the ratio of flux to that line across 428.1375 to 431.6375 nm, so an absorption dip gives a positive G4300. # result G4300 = 0.53 nm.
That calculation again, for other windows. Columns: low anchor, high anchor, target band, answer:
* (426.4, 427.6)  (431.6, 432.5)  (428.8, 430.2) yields 0.25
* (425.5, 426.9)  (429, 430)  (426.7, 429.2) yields -0.28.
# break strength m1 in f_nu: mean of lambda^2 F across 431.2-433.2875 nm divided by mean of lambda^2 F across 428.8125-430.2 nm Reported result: 1.28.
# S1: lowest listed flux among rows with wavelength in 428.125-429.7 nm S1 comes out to 9.38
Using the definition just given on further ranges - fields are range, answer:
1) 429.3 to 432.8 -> 8.939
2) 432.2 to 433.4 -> 12.35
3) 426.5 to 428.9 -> 10.83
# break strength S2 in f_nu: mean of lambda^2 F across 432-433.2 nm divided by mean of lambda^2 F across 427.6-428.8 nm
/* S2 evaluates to 1.0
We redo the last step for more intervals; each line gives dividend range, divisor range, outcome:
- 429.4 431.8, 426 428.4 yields 0.85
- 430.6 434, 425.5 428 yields 1.03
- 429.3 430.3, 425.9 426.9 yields 0.81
